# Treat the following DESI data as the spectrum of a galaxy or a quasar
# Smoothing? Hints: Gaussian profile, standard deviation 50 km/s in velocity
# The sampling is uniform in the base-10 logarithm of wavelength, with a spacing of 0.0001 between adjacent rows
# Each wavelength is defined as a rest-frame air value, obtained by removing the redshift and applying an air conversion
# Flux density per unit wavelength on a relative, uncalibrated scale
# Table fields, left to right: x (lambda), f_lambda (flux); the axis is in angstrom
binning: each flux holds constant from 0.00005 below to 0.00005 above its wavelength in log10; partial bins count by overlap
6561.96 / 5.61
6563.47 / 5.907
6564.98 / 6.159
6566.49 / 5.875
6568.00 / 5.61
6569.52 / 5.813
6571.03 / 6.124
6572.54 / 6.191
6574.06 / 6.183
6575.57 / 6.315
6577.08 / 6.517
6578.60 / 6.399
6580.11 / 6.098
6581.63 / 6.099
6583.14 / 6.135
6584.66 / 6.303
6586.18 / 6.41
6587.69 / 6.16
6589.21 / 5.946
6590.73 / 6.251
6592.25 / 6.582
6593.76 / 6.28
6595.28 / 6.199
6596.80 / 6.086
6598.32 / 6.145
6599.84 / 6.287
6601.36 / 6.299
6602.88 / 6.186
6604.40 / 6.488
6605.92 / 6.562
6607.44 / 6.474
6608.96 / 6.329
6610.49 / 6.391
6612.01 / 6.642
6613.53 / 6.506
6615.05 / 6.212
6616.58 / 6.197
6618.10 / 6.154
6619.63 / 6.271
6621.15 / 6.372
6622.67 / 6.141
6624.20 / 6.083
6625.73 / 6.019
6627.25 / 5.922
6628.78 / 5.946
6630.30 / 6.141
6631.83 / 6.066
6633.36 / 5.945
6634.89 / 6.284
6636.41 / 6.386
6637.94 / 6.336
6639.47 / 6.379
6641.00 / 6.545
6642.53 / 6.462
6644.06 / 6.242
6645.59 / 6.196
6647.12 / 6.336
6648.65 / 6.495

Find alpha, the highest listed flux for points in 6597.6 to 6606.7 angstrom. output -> 6.562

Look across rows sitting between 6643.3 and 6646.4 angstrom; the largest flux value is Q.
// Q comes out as 6.242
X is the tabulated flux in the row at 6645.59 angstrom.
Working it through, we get 6.196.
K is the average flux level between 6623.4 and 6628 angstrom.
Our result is 6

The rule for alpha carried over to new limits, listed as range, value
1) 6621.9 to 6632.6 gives 6.141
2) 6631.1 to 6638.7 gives 6.386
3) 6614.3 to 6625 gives 6.372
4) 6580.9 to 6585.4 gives 6.303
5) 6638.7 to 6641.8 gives 6.545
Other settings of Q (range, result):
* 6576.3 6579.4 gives 6.517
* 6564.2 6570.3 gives 6.159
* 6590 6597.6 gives 6.582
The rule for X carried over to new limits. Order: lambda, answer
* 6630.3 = 6.141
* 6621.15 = 6.372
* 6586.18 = 6.41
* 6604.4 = 6.488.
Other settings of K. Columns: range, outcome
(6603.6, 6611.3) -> 6.45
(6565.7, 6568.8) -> 5.74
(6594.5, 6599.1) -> 6.14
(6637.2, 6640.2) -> 6.35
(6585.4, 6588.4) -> 6.29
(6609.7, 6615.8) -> 6.44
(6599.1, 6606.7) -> 6.37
